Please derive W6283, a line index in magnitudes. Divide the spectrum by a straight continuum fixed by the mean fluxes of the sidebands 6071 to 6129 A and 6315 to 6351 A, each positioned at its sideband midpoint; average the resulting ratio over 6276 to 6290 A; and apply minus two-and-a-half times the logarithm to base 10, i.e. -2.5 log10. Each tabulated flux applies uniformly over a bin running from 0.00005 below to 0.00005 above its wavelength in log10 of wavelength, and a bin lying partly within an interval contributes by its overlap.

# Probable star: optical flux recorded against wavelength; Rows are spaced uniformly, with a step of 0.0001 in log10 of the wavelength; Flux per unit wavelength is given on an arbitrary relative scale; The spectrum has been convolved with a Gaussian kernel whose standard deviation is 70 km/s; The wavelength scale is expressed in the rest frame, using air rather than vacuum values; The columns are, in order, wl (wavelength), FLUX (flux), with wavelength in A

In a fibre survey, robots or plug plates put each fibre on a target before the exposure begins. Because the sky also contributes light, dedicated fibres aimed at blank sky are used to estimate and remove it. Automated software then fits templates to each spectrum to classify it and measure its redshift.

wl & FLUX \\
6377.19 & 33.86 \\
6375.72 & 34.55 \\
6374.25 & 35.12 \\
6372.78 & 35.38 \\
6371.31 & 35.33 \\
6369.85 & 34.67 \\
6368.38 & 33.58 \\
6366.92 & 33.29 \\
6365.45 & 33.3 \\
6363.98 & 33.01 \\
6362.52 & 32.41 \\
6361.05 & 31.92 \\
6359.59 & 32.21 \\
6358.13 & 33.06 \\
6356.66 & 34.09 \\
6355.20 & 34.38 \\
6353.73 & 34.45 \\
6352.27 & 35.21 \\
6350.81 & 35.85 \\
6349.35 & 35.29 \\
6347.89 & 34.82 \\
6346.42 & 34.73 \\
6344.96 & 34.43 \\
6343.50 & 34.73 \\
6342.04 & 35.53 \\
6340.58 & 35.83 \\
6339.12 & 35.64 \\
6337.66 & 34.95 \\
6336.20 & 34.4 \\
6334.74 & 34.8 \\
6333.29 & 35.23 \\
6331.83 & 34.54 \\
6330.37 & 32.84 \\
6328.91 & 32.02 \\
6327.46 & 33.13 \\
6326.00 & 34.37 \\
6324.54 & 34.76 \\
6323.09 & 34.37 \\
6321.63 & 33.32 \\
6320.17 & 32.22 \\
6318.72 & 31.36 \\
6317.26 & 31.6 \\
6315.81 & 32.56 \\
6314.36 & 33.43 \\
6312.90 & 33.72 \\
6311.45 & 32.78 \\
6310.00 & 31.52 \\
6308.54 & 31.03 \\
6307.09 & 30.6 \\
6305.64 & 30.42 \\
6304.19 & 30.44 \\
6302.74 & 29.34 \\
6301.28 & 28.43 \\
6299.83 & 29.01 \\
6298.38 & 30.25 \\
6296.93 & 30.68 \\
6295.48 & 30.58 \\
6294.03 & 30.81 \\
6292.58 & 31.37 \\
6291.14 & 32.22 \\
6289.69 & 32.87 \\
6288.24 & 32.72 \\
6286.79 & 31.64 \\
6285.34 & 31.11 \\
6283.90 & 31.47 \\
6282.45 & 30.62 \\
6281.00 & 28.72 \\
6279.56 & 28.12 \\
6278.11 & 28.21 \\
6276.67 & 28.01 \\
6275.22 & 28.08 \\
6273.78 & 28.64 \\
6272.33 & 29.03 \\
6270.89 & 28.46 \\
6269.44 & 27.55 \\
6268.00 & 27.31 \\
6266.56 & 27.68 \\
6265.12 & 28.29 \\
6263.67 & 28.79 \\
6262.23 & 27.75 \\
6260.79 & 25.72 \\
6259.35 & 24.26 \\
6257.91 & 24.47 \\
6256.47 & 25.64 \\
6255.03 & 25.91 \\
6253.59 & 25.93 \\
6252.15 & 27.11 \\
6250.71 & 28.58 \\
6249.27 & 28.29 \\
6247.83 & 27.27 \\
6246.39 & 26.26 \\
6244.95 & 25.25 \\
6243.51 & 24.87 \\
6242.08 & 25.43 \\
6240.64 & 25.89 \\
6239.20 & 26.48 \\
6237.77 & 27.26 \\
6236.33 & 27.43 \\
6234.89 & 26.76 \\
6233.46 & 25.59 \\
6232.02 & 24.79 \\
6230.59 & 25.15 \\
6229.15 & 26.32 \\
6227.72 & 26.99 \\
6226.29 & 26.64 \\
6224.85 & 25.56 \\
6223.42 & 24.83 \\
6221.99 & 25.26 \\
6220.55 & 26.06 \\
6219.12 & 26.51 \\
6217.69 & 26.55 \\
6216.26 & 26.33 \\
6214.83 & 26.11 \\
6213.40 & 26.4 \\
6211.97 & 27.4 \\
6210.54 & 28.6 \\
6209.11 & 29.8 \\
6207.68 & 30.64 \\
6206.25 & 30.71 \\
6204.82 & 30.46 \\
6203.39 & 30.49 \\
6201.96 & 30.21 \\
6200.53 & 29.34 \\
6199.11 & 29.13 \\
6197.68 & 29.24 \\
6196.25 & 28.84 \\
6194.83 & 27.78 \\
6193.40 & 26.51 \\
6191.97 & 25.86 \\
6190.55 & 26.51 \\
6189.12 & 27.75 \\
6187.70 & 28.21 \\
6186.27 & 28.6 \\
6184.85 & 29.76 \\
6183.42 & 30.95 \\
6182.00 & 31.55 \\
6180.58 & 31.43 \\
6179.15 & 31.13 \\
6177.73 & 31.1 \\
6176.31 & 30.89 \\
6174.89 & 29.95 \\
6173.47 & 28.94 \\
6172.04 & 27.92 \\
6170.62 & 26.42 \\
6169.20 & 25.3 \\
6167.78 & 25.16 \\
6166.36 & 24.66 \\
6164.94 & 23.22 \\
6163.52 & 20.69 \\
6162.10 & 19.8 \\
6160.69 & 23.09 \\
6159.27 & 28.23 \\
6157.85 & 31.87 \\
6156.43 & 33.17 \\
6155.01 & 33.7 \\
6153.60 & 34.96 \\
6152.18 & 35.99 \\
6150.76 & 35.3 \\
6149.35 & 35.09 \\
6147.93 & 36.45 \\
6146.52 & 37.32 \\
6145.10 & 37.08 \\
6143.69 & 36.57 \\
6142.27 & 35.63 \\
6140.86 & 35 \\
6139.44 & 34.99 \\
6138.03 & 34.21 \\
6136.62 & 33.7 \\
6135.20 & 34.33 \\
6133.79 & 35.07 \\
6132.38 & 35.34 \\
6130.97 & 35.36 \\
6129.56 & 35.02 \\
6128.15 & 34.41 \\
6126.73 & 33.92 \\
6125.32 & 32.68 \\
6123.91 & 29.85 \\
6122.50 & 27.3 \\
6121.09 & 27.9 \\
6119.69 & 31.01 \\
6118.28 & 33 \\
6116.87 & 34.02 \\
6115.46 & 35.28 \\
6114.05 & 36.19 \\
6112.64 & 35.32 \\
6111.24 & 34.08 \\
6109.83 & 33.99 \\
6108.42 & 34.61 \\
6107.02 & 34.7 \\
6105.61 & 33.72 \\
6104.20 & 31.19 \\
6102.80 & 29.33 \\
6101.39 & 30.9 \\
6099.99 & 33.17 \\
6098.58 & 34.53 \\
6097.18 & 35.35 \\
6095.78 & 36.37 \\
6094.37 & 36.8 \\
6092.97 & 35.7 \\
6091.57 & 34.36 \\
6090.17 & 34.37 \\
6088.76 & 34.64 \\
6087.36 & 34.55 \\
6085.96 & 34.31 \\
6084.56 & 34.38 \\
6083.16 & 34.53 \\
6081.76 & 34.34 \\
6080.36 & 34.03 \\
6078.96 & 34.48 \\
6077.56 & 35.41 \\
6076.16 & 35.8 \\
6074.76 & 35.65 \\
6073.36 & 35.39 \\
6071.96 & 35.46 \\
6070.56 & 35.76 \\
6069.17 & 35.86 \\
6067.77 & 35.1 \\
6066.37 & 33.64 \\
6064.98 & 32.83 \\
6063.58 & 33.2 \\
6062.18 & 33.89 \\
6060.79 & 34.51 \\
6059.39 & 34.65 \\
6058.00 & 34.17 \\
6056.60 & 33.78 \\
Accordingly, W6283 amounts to 0.13 mag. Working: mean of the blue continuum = 33.8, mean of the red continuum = 34.1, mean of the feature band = 30.3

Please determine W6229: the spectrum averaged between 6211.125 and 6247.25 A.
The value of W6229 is 26.1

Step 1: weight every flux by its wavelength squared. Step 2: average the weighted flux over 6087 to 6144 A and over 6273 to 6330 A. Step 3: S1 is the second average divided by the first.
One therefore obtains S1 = 0.98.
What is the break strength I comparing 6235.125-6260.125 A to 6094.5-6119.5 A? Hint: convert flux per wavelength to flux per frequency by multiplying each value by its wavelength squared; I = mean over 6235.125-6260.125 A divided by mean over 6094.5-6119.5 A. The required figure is 0.81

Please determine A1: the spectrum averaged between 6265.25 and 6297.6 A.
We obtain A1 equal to 29.8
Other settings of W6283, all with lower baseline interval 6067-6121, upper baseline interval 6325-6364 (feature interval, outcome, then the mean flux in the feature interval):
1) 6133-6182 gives 0.11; 31.1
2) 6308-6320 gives 0.06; 32.3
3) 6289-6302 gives 0.12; 30.7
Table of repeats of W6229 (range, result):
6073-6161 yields 34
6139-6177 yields 30.6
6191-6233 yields 27.5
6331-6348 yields 35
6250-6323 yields 29.7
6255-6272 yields 26.9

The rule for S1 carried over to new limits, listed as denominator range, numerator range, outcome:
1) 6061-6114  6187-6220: 0.85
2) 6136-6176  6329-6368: 1.18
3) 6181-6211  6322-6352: 1.24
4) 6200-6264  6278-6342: 1.22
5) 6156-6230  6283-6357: 1.23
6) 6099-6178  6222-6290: 0.89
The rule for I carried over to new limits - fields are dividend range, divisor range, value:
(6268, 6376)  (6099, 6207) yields 1.10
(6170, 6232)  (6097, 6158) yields 0.85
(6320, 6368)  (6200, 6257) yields 1.31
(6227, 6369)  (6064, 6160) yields 0.95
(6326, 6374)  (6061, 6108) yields 1.09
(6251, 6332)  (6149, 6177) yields 1.10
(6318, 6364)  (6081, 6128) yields 1.10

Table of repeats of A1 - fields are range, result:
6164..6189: 28.5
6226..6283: 27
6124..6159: 34.7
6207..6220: 27.6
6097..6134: 33.2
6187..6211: 28.8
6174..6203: 29.3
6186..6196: 27.3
